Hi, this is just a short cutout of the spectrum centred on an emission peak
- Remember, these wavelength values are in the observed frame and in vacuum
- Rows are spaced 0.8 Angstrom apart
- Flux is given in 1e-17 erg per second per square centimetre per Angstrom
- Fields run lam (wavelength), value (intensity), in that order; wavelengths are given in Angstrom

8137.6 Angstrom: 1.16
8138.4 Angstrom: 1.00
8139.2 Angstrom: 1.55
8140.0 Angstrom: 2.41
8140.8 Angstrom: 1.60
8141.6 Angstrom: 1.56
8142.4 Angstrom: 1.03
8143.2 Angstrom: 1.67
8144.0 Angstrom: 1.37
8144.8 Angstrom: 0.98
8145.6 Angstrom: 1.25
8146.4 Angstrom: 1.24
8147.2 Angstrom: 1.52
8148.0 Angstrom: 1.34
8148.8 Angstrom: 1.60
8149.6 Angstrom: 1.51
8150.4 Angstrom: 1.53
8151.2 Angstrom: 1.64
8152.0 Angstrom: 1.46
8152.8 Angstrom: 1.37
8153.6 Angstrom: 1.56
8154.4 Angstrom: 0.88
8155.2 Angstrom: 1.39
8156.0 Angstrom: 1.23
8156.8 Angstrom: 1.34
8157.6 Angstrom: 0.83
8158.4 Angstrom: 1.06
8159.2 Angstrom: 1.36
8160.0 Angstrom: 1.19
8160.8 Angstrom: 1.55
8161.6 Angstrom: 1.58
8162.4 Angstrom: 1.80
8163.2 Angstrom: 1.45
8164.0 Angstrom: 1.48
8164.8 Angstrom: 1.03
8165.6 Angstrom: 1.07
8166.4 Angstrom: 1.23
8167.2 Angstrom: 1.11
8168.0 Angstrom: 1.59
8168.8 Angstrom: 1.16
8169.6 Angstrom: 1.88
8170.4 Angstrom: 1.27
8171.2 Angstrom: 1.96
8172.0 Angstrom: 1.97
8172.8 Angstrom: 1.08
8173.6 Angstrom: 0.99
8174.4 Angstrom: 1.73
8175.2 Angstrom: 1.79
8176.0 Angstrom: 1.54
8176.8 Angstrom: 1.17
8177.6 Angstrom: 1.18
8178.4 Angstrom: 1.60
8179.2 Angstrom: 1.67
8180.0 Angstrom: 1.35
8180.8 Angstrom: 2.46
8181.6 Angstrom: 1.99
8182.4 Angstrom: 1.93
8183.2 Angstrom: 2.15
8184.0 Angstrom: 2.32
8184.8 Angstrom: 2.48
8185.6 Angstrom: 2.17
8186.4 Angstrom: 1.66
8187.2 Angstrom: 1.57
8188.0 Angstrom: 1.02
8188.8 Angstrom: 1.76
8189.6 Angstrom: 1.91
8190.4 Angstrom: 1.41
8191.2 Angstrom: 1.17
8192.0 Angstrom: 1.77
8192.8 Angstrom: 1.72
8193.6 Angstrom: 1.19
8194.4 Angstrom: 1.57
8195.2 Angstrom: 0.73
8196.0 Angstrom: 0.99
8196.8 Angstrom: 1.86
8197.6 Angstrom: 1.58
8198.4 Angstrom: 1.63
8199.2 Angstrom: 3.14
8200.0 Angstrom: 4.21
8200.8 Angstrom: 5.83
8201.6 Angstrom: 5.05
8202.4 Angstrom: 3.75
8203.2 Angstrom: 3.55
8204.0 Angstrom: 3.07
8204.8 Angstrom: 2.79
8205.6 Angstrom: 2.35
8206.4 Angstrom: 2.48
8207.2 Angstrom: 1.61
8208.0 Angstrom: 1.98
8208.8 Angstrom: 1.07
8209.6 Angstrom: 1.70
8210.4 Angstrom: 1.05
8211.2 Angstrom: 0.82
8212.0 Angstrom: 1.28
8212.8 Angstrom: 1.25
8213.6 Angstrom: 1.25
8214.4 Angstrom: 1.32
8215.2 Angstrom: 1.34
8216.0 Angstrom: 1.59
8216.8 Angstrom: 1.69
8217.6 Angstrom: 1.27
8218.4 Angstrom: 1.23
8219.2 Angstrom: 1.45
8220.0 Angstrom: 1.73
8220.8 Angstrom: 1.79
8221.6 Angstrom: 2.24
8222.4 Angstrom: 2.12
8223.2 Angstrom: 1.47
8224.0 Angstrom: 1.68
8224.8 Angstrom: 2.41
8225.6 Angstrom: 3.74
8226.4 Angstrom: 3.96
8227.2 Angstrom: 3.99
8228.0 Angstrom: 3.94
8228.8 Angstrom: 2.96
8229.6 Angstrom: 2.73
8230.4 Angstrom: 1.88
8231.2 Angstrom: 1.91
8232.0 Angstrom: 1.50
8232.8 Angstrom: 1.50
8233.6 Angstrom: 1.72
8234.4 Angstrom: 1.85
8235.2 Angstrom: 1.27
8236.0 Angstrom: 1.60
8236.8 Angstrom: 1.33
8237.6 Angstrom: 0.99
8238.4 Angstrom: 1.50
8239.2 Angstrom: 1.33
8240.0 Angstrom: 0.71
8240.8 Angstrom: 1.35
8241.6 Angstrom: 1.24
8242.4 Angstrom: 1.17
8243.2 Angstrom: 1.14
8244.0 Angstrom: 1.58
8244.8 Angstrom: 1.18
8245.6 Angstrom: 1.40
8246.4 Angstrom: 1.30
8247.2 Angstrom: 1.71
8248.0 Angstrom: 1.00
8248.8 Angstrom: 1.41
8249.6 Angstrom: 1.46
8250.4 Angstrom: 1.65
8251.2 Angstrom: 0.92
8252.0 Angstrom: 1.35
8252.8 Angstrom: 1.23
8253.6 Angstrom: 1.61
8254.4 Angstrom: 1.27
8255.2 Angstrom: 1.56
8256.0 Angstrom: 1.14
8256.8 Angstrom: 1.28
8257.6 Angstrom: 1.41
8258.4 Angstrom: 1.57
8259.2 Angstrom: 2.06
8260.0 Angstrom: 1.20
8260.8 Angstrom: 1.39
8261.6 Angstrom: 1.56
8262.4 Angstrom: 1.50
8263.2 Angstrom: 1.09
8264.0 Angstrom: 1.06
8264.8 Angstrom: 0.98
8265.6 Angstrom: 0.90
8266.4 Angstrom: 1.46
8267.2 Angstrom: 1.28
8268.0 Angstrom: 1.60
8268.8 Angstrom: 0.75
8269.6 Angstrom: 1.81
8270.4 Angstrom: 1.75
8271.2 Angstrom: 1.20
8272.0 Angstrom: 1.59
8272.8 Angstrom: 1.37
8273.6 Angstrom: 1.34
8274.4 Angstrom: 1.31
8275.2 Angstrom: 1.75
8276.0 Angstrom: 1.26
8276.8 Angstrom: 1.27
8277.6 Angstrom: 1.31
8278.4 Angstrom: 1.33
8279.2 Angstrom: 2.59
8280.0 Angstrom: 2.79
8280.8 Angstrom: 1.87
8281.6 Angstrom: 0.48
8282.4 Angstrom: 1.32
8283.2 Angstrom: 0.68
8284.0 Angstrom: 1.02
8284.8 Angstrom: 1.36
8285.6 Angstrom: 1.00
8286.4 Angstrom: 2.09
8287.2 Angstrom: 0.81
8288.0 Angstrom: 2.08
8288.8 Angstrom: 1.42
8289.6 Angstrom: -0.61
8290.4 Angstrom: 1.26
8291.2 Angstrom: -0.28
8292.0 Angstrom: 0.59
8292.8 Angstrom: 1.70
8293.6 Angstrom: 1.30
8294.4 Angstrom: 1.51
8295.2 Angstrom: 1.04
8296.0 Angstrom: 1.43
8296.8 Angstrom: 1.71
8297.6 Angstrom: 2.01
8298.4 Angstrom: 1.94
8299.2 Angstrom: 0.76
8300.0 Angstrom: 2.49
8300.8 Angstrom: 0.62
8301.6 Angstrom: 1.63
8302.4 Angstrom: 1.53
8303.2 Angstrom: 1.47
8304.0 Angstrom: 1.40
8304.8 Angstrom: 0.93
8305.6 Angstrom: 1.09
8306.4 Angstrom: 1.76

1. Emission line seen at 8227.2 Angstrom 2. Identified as [N II]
